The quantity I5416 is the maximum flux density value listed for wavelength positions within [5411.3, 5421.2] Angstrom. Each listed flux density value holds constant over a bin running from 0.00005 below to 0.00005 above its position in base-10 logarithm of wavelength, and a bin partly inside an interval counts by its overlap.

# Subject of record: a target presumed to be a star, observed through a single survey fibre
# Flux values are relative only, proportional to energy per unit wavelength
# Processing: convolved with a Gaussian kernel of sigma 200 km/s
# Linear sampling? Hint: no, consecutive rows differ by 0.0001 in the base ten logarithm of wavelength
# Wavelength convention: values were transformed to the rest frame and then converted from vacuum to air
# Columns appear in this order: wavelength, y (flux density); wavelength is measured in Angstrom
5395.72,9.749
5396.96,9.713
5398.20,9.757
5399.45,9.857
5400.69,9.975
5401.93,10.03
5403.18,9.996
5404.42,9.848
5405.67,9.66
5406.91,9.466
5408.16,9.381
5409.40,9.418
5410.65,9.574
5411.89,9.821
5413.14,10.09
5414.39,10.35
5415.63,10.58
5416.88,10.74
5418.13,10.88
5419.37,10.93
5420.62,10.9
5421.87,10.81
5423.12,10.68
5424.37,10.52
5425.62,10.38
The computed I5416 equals 10.93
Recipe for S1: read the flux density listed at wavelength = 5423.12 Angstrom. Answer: 10.68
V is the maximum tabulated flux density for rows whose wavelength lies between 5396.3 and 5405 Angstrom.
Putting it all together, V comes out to 10.03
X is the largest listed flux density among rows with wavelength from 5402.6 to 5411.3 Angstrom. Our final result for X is 9.996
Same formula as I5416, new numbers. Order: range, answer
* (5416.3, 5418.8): 10.88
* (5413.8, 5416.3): 10.58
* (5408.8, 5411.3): 9.574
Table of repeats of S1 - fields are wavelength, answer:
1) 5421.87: 10.81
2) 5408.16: 9.381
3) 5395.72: 9.749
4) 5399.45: 9.857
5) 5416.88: 10.74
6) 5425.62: 10.38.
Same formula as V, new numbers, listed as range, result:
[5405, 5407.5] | 9.66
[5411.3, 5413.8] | 10.09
